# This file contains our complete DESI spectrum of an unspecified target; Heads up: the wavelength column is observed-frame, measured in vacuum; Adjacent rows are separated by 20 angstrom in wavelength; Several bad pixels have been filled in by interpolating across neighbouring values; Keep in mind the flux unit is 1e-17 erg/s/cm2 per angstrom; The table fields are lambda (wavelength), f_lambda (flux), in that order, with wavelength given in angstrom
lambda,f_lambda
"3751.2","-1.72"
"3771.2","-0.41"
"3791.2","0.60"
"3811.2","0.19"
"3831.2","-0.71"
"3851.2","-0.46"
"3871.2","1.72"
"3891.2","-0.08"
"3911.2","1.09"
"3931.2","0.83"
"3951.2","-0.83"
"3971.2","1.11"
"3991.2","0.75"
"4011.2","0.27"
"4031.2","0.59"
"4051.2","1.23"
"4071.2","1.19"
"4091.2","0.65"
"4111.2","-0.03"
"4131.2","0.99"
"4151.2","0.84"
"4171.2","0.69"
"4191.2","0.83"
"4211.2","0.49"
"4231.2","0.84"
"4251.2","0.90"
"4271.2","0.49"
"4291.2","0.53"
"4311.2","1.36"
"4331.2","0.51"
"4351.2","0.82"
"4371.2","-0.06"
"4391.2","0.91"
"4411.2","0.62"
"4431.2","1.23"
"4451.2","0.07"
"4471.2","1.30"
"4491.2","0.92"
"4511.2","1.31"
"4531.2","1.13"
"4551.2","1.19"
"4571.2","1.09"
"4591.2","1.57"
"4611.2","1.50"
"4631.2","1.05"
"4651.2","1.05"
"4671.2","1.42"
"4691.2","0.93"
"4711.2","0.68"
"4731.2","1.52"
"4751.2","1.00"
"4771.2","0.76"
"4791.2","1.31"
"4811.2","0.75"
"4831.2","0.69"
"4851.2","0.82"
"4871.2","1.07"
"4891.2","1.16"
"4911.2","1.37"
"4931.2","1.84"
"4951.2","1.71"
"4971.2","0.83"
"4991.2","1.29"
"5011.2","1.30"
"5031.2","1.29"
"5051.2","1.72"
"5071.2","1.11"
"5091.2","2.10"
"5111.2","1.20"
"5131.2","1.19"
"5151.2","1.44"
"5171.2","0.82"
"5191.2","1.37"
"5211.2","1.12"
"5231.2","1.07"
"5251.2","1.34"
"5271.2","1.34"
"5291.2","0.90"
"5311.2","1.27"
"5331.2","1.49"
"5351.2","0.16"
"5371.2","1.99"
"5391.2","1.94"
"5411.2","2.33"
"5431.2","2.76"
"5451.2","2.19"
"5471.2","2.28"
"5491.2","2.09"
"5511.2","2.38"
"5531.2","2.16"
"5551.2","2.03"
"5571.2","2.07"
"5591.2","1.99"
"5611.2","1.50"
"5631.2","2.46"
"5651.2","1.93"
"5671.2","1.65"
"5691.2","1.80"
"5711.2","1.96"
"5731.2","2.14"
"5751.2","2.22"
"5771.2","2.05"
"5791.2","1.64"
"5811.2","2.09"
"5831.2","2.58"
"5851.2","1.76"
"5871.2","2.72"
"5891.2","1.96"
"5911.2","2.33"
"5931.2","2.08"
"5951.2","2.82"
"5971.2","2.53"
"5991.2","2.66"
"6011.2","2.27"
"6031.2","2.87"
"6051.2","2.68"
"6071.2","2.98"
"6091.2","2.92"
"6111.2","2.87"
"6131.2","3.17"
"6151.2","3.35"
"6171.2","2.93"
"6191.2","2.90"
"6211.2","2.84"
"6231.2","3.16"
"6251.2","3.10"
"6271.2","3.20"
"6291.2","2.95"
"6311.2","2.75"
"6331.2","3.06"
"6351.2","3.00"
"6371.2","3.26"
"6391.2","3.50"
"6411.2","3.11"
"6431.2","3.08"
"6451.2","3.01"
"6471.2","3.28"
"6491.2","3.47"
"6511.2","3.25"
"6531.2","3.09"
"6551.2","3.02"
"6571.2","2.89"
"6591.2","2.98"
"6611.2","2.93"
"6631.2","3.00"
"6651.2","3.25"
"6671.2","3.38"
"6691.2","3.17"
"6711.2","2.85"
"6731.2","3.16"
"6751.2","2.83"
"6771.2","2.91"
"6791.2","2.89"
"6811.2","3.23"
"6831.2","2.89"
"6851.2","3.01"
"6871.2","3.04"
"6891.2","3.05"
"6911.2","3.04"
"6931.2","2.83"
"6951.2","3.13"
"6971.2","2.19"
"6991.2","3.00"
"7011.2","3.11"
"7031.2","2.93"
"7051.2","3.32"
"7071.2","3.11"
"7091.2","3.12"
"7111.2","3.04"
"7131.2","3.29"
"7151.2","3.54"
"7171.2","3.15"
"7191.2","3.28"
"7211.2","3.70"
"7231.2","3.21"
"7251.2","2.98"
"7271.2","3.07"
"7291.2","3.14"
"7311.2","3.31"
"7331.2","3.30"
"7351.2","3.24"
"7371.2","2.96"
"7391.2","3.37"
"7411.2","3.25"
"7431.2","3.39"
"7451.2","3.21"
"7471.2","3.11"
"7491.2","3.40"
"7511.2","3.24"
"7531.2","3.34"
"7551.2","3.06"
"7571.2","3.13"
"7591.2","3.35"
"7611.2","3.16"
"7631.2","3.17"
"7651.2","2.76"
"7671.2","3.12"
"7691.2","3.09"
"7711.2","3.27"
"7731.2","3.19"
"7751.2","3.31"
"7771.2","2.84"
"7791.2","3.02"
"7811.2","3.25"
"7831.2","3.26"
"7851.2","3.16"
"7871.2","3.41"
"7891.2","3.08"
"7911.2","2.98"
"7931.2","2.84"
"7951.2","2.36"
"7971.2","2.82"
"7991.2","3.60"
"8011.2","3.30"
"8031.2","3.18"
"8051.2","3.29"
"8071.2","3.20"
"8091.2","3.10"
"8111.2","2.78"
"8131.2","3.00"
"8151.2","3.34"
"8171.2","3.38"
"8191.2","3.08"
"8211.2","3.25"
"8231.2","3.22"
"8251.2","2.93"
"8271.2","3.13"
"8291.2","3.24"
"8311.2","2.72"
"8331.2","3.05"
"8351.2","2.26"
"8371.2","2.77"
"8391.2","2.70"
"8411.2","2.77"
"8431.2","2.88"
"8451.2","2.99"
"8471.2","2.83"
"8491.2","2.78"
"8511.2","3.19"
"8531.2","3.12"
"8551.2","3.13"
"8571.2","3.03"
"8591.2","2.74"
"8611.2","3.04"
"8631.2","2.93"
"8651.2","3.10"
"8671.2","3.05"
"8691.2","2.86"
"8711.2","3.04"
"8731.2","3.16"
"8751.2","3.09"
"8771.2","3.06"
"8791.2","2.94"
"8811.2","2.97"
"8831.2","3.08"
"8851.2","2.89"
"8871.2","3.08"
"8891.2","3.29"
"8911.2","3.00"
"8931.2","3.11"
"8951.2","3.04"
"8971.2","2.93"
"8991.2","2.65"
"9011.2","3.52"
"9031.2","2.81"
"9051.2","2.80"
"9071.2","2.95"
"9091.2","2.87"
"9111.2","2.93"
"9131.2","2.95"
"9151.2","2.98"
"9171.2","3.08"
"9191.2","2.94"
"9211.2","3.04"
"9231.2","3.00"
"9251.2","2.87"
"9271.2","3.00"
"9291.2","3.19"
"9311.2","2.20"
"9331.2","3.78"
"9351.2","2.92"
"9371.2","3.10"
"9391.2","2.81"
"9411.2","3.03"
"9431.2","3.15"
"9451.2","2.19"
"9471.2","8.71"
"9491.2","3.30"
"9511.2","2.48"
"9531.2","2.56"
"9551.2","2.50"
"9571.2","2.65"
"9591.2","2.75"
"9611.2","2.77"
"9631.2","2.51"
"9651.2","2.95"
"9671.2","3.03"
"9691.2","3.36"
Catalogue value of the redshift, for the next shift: 0.347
